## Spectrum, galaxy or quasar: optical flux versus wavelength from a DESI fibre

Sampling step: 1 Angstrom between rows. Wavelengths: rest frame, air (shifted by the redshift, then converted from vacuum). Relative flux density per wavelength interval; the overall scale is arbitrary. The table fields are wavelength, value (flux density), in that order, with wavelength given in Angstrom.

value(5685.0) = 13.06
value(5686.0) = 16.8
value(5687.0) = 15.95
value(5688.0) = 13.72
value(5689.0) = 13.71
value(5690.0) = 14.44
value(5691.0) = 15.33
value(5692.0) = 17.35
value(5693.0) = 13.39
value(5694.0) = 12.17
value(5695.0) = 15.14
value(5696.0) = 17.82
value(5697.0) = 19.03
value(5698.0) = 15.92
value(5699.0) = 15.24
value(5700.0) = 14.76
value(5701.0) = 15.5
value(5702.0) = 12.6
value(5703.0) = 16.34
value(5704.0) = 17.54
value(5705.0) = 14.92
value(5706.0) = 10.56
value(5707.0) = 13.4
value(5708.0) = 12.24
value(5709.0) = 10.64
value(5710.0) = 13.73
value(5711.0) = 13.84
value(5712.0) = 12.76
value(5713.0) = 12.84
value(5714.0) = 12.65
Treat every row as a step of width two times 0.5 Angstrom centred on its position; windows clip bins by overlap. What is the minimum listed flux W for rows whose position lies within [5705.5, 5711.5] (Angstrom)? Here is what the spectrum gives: 10.56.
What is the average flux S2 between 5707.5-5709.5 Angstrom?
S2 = 11.4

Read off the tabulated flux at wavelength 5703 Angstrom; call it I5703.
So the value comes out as 16.34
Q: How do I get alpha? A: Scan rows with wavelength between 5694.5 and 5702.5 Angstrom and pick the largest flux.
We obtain 19.03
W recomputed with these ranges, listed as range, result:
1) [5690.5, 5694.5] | 12.17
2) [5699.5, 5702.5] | 12.6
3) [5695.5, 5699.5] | 15.24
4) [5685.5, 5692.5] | 13.71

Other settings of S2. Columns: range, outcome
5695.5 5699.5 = 17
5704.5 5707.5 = 13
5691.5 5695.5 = 14.5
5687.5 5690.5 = 14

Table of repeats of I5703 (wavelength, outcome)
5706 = 10.56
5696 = 17.82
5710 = 13.73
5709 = 10.64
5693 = 13.39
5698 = 15.92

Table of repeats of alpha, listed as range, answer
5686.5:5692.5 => 17.35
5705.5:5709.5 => 13.4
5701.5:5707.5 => 17.54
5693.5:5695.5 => 15.14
